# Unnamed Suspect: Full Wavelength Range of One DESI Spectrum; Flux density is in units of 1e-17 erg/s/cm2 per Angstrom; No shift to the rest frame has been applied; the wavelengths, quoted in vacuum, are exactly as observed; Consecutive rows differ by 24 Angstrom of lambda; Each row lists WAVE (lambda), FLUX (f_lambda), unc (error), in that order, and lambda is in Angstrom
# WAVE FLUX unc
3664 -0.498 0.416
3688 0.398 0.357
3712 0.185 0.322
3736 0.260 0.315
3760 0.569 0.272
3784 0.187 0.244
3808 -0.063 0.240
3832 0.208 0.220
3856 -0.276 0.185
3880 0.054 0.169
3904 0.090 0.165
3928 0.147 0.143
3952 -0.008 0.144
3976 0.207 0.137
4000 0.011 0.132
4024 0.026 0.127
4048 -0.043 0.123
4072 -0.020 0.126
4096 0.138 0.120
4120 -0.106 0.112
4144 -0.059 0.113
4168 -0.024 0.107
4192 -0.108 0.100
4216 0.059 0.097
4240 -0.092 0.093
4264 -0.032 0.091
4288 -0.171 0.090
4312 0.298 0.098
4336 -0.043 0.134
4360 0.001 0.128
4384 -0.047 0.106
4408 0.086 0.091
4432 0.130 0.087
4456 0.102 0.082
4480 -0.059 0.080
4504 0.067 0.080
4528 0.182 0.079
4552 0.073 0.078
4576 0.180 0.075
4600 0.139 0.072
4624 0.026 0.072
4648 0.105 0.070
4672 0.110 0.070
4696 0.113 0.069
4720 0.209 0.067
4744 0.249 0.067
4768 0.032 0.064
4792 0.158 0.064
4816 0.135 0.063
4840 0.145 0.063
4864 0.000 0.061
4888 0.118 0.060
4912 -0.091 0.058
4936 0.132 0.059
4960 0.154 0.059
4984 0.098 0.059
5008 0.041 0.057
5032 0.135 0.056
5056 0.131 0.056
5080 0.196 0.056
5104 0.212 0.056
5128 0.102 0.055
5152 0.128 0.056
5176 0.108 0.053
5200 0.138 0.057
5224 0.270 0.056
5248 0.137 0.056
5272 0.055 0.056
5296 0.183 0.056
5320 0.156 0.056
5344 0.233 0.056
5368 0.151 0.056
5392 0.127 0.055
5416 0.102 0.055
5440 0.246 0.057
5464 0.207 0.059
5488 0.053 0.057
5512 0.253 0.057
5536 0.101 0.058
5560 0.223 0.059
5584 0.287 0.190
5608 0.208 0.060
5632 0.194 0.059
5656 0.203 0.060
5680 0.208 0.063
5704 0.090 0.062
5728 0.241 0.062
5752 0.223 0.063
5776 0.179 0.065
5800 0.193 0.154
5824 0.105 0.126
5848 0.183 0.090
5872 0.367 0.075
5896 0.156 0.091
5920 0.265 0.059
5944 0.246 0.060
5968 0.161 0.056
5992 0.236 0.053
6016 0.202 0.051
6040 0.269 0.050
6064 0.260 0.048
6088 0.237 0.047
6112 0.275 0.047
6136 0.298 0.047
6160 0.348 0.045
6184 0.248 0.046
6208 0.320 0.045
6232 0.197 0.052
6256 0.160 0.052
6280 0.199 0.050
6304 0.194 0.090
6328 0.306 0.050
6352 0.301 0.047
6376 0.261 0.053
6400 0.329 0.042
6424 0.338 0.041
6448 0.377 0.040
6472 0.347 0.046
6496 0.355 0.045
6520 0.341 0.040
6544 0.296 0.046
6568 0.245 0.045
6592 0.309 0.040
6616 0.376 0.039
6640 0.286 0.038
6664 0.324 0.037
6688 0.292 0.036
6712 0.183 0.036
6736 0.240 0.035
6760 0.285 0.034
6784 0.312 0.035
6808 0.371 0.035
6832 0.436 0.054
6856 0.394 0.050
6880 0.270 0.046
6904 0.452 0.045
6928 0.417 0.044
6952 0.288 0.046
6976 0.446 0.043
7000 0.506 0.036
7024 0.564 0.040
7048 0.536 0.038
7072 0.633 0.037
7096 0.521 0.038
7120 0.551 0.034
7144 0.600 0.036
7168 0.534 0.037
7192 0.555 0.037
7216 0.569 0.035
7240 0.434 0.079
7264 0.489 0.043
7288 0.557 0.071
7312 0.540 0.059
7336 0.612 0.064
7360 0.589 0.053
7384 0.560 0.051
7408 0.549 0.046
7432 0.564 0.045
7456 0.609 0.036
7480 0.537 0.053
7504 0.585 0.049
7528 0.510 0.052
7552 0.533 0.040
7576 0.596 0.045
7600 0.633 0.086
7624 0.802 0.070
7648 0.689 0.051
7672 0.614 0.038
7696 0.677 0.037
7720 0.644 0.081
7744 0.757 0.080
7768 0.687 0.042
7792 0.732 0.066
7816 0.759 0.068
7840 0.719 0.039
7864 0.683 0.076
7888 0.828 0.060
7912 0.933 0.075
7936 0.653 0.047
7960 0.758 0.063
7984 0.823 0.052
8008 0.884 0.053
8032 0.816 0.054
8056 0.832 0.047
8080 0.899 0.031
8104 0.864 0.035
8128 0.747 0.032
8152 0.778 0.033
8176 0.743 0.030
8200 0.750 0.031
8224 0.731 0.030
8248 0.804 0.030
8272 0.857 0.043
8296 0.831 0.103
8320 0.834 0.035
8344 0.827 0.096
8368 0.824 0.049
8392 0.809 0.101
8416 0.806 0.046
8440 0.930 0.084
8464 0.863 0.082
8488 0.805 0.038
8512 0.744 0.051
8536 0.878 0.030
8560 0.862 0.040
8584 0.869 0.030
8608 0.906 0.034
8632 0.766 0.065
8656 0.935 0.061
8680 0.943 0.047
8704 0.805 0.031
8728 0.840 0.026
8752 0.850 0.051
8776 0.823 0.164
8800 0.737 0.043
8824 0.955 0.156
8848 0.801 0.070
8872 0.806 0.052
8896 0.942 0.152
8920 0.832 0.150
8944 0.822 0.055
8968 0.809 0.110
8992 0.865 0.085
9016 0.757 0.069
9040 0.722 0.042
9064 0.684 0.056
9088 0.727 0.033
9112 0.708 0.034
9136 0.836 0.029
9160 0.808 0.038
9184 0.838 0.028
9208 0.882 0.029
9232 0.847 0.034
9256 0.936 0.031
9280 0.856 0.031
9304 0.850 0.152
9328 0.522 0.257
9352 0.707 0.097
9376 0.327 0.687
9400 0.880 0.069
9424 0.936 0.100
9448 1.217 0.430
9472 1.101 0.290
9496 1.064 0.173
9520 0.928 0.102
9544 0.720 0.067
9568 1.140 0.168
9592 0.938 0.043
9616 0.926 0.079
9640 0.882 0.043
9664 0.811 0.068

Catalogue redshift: 0.75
